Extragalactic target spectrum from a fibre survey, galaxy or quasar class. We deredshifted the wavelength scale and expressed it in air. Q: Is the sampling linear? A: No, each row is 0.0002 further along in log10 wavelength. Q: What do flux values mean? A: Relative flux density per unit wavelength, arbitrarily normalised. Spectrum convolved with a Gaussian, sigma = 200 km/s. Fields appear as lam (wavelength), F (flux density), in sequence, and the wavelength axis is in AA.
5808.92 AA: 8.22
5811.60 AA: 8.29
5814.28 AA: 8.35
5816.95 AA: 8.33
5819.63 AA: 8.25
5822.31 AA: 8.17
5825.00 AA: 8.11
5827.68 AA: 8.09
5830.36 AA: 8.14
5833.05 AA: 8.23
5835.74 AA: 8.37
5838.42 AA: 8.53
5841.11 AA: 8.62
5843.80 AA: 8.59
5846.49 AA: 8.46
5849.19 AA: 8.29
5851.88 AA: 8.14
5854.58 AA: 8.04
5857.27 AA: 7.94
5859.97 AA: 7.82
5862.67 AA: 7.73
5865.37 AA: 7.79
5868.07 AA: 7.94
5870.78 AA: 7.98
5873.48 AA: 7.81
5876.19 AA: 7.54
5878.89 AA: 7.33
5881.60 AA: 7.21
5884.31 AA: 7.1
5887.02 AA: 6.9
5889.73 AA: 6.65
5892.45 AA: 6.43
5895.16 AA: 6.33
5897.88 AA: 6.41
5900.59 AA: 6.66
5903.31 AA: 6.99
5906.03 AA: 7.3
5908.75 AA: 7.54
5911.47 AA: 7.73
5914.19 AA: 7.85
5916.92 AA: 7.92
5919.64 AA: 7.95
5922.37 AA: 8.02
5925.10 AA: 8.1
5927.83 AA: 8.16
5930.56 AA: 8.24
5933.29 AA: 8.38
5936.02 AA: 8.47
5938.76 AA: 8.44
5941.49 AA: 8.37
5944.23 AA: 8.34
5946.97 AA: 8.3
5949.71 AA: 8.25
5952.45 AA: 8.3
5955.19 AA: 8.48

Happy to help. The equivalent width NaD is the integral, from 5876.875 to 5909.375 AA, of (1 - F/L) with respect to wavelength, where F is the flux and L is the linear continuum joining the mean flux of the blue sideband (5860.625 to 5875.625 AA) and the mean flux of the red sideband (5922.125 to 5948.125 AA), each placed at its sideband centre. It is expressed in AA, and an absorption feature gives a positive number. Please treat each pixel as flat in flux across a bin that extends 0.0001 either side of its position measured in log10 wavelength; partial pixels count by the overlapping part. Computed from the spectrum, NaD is 4.5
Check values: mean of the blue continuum 7.83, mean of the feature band 6.9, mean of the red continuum 8.29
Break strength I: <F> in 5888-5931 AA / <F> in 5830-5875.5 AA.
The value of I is 0.91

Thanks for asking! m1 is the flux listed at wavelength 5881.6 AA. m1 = 7.21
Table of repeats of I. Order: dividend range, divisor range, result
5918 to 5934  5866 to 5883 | 1.06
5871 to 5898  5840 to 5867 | 0.87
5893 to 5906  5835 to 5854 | 0.79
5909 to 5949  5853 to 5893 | 1.09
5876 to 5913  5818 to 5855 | 0.84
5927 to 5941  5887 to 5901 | 1.28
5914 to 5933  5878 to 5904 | 1.19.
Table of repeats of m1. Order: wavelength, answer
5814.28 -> 8.35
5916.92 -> 7.92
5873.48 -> 7.81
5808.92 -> 8.22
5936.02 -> 8.47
